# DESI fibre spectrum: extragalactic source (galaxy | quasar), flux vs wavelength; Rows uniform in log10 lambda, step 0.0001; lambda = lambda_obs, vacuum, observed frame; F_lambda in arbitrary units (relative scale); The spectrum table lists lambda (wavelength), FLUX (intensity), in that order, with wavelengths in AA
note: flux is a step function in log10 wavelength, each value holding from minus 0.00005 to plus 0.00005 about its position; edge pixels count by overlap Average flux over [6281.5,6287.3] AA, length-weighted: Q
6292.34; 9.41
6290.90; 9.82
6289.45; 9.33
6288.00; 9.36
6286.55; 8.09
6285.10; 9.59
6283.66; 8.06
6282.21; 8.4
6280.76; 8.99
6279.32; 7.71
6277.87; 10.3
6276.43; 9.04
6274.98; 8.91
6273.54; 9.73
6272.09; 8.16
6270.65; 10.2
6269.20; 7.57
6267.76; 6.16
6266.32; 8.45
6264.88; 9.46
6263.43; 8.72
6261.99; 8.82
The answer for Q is 8.54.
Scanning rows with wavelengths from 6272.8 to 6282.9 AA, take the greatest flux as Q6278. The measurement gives 10.3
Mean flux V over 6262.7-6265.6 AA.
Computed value 9.08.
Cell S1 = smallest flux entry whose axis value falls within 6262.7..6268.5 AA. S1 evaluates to 6.16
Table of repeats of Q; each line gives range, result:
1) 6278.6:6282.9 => 8.37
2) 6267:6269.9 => 6.9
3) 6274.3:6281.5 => 8.99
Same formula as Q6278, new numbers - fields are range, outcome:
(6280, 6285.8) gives 9.59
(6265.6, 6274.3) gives 10.2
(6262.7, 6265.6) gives 9.46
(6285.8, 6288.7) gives 9.36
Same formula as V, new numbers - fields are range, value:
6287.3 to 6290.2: 9.34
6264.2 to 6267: 8.96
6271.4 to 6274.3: 8.95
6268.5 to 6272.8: 8.65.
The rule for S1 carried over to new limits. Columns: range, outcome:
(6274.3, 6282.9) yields 7.71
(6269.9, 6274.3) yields 8.16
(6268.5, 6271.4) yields 7.57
